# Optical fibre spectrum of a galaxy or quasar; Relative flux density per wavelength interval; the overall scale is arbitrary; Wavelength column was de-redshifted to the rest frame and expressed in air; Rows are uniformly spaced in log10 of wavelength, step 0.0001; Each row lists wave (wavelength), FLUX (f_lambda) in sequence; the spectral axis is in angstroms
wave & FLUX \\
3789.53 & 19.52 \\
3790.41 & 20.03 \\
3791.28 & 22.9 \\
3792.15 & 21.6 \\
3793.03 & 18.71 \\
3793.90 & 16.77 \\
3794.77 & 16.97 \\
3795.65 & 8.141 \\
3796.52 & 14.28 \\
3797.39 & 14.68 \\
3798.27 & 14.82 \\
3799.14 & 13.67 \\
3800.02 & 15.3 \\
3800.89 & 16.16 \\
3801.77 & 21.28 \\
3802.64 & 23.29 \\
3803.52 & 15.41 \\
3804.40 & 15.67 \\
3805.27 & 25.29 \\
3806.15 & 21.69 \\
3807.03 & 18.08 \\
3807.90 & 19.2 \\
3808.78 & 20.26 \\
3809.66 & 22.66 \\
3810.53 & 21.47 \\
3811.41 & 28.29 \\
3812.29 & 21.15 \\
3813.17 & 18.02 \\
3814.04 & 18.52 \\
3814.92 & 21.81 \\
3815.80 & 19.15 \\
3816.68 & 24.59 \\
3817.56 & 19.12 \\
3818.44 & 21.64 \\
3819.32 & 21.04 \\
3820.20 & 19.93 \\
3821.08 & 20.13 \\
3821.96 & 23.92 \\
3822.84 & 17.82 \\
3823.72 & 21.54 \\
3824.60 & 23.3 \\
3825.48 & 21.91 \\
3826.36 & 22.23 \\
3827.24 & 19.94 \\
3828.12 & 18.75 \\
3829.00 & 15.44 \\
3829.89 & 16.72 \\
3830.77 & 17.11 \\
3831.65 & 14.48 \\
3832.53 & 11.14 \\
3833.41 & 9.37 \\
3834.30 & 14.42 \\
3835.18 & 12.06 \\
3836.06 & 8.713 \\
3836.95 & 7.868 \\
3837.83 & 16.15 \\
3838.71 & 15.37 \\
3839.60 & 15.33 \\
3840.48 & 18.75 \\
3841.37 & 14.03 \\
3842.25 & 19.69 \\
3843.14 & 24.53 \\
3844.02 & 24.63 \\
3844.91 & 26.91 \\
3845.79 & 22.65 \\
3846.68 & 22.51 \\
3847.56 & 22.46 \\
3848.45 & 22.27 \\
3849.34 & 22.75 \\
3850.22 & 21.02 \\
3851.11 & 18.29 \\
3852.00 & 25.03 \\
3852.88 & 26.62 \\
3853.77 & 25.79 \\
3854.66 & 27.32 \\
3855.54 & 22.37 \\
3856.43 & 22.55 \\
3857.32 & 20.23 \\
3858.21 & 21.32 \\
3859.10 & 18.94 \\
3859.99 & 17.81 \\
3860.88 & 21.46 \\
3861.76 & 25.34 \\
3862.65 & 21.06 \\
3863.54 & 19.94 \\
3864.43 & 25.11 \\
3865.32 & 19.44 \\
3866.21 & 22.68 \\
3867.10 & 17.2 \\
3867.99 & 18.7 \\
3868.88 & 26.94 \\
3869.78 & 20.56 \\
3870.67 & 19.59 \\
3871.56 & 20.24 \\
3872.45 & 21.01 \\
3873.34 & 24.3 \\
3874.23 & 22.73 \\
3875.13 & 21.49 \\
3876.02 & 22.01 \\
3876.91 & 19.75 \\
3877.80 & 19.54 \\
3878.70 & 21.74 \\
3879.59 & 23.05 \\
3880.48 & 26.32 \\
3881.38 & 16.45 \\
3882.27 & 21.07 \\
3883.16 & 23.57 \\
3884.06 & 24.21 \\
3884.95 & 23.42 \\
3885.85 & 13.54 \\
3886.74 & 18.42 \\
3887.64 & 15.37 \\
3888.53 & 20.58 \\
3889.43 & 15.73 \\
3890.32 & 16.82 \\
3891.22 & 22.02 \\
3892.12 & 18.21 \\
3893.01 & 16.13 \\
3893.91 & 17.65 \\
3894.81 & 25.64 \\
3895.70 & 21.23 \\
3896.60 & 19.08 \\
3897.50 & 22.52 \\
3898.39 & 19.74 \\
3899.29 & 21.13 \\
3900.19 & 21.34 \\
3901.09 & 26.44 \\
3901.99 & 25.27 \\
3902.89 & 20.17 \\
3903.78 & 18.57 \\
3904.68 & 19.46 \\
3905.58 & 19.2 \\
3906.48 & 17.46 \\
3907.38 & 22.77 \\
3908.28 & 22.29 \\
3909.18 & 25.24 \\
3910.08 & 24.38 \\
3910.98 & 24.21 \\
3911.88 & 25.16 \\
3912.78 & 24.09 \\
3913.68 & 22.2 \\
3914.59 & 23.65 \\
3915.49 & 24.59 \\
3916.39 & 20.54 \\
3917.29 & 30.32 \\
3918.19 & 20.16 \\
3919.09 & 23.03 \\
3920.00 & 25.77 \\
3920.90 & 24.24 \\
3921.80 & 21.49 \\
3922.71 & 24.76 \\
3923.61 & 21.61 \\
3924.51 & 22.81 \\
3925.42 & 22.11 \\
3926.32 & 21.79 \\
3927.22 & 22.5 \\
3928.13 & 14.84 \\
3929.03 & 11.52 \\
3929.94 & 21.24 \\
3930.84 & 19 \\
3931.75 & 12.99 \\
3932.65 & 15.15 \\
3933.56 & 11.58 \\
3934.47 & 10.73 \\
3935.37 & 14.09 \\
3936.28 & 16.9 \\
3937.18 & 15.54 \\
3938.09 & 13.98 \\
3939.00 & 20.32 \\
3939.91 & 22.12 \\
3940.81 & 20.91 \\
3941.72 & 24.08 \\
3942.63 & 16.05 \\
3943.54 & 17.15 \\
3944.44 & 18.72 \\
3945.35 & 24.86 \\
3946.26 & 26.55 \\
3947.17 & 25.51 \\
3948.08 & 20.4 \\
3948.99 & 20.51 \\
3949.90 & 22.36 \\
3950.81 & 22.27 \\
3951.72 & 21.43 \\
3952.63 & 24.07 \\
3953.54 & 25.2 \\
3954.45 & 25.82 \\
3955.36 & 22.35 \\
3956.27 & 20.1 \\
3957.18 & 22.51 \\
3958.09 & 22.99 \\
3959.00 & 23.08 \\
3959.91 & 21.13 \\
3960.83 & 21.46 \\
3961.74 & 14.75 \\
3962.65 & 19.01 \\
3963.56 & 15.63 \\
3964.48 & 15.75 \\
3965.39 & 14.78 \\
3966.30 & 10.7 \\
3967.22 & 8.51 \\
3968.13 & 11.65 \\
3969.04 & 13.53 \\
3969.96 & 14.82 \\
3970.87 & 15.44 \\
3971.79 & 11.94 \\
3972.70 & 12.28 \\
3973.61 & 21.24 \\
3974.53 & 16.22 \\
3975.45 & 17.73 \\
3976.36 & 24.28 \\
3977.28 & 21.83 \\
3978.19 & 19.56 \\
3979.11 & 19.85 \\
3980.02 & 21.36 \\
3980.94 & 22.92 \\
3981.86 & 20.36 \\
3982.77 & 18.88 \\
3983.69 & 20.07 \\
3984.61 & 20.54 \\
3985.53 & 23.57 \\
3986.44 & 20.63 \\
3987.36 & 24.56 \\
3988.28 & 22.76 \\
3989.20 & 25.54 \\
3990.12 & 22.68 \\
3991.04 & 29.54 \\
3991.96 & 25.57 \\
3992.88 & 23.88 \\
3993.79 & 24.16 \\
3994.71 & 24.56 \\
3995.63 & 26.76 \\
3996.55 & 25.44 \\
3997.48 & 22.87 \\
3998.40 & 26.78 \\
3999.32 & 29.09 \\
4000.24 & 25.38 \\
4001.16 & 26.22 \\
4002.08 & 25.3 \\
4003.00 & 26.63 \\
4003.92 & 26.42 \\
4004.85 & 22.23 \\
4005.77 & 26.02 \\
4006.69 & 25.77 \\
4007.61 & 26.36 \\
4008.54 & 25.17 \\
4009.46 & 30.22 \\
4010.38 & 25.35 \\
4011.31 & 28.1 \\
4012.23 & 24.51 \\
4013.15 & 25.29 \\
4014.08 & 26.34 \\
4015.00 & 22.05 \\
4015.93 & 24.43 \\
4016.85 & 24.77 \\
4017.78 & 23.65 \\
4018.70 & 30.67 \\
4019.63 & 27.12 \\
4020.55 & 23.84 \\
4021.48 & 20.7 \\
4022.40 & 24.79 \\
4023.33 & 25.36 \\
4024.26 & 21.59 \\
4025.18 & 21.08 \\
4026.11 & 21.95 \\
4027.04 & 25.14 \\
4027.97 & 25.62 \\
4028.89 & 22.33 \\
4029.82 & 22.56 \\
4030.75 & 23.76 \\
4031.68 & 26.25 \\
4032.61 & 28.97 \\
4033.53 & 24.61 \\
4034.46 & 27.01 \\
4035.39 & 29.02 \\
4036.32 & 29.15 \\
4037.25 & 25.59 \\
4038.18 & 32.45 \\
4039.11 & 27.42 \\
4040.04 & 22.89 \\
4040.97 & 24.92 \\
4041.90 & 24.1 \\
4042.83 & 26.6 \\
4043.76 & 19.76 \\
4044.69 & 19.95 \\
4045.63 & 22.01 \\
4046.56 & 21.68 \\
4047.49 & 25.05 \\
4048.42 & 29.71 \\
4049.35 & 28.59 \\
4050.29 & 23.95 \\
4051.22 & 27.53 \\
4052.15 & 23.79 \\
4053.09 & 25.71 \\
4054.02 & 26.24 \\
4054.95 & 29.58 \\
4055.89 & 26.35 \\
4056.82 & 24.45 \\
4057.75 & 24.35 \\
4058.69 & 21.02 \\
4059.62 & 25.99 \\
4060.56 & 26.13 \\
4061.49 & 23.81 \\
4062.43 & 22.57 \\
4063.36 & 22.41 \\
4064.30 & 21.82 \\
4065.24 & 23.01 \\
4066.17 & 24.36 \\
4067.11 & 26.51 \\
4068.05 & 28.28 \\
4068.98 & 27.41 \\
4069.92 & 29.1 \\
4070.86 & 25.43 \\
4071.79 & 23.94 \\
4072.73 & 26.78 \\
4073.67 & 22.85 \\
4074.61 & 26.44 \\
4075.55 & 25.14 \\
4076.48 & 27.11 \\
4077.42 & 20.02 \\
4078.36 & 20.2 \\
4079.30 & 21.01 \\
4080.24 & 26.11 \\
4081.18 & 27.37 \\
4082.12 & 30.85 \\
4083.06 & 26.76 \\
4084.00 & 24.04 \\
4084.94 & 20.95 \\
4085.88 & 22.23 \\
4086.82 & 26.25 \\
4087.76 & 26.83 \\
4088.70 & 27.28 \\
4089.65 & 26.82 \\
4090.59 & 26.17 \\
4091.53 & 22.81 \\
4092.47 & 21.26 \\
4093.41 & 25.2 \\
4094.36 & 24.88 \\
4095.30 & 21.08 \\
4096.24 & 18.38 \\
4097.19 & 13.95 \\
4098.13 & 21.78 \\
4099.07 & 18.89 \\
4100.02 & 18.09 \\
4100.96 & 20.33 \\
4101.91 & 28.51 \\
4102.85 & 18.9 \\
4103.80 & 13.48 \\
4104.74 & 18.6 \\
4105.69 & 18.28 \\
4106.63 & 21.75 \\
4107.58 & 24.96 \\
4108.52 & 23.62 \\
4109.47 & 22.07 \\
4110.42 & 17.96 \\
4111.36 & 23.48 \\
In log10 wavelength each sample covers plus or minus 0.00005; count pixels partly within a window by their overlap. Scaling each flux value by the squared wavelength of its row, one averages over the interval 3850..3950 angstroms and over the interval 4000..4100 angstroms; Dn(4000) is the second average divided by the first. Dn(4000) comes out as 1.3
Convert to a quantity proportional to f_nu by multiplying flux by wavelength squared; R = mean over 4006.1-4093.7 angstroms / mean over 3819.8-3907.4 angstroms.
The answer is 1.37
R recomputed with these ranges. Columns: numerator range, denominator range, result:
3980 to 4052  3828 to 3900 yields 1.35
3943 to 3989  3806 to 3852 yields 1.10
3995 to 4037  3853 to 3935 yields 1.28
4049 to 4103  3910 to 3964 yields 1.25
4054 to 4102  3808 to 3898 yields 1.34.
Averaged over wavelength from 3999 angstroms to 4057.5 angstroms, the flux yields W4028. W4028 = 25.4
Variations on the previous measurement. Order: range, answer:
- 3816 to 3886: 20.3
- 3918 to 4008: 20.7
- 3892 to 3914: 21.6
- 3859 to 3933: 21.1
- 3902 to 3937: 20.6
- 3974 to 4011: 23.8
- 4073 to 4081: 23.8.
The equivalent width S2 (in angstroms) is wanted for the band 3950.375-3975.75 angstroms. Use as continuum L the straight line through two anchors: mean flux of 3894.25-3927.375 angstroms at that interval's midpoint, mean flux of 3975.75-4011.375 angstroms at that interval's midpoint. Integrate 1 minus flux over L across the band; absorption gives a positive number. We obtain 5.9 angstroms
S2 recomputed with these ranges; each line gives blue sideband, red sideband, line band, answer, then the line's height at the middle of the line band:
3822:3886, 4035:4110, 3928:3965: 4.2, 21.9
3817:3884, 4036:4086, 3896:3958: 2.6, 22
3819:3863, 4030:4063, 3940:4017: 5.4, 23.5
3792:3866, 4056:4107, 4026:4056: -3.5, 22.9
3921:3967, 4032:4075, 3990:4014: -3.4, 22.6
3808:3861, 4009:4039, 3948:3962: 0.8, 23.4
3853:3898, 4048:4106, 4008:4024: -1.6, 23.1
